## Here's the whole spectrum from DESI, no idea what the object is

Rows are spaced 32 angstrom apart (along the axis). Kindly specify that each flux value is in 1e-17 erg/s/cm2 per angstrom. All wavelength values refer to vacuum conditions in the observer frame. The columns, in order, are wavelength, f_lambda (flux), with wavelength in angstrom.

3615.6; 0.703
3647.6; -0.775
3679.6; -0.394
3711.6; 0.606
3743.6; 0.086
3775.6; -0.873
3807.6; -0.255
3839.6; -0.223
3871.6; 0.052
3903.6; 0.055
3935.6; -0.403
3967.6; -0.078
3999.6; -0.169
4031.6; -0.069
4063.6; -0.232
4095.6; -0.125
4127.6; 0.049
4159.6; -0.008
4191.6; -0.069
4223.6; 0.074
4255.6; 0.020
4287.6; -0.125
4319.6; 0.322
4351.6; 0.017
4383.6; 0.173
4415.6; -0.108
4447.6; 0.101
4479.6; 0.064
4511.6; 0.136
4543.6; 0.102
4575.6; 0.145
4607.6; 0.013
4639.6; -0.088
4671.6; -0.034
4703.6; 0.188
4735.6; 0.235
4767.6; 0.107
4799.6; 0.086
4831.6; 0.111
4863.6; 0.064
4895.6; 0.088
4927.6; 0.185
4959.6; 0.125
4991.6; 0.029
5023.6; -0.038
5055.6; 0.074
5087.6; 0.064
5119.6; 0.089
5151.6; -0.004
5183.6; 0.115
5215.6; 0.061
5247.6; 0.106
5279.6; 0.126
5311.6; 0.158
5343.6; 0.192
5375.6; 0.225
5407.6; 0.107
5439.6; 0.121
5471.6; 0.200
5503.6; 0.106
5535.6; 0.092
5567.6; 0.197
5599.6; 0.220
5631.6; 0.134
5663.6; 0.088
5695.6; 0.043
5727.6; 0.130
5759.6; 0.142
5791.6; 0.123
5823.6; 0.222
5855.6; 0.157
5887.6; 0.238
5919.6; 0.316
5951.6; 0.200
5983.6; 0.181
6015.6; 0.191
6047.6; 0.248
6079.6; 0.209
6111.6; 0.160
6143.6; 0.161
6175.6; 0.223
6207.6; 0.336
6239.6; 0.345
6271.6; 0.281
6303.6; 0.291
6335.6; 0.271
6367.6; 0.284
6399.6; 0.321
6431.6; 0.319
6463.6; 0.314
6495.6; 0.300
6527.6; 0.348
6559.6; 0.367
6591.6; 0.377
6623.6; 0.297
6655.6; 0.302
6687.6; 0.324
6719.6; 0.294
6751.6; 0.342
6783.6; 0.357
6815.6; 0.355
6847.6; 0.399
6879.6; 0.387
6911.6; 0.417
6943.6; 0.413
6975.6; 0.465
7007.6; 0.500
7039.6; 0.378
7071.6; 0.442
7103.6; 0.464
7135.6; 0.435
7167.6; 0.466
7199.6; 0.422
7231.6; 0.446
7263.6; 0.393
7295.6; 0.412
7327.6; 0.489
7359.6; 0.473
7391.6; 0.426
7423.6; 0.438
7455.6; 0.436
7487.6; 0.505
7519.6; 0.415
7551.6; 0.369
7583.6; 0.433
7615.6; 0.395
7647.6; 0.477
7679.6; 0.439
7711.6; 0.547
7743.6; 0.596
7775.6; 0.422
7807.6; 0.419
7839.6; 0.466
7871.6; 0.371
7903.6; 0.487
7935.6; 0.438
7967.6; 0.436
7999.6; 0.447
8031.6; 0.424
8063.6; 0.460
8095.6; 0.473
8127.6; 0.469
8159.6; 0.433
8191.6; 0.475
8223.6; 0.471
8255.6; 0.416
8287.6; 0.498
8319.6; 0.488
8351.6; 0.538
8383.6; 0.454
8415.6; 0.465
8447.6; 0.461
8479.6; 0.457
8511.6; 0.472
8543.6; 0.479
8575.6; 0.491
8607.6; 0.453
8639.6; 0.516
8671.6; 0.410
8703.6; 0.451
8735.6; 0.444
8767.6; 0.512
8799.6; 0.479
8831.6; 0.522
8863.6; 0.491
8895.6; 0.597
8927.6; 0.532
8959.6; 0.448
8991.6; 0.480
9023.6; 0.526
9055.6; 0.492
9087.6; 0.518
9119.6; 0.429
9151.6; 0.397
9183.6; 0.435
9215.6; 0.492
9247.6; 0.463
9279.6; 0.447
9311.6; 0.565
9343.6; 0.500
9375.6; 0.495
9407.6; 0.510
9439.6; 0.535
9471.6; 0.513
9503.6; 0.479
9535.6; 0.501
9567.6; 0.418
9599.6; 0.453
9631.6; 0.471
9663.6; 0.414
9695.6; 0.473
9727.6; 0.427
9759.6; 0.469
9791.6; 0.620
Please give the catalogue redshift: 0.55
